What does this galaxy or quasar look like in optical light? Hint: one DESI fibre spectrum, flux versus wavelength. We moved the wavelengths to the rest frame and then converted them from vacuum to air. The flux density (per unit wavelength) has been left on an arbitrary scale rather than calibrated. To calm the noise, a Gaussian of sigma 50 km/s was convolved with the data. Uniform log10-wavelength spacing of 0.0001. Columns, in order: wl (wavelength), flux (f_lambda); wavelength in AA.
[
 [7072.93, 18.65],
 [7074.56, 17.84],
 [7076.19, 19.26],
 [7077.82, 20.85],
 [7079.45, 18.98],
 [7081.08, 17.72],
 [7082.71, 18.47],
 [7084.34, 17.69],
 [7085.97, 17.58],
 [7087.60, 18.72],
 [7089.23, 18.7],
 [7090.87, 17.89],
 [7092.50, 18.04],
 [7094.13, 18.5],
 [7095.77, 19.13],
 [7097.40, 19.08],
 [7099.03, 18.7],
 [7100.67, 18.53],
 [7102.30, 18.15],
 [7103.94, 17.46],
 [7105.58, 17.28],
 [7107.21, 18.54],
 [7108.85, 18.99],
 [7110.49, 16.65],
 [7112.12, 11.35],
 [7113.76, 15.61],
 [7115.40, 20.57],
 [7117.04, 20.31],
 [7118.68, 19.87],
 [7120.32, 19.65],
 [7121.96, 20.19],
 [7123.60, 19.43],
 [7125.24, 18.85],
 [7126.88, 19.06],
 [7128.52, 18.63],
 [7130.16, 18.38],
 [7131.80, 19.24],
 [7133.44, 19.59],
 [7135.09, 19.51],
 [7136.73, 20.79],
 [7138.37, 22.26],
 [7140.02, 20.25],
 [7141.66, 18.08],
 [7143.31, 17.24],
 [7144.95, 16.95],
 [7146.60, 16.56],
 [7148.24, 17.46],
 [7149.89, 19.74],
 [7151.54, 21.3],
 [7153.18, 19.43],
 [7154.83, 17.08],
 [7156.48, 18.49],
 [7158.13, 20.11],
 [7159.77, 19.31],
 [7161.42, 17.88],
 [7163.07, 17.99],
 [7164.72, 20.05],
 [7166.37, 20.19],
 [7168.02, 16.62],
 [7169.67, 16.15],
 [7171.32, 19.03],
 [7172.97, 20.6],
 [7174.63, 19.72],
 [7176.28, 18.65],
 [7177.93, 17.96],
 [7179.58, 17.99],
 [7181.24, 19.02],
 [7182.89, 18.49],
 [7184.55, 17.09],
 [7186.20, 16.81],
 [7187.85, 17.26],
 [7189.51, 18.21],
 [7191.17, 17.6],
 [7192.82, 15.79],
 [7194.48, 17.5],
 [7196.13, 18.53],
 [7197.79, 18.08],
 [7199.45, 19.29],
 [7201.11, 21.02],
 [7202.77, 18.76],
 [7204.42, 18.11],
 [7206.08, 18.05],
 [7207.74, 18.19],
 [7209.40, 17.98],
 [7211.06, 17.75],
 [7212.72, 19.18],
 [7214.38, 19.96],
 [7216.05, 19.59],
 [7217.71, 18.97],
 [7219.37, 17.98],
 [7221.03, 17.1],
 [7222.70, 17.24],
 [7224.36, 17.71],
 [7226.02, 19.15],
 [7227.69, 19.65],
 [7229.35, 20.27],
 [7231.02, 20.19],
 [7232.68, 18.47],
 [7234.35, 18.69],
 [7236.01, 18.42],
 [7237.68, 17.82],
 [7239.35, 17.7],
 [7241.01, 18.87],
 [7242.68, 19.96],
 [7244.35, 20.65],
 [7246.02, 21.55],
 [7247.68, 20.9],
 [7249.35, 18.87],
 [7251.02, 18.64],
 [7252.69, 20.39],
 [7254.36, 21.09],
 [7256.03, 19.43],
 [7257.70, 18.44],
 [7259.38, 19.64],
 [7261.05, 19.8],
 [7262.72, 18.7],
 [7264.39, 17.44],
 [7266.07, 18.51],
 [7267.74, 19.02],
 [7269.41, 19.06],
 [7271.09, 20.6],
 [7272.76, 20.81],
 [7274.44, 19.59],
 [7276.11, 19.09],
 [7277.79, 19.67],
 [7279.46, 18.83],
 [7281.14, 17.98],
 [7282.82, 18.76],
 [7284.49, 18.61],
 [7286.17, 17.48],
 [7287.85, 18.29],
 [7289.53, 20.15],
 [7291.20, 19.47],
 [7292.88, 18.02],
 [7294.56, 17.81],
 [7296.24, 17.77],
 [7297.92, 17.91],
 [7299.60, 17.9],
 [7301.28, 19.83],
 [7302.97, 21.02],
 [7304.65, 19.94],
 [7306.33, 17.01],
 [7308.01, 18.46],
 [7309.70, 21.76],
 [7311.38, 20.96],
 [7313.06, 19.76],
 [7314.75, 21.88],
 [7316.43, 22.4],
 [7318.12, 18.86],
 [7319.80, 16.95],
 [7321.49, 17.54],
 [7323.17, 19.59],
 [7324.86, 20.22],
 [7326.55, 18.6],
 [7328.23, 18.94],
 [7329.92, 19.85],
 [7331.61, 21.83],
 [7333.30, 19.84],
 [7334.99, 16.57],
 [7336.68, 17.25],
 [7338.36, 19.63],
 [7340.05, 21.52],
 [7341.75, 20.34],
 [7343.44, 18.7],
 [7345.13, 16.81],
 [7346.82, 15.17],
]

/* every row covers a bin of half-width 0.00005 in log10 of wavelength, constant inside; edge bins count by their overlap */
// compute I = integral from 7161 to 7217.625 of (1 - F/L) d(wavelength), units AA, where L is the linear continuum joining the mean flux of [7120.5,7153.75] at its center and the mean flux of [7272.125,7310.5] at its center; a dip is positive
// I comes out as 2.0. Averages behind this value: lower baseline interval 19.2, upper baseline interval 18.9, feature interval 18.4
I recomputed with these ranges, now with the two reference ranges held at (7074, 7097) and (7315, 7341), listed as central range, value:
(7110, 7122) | 0.5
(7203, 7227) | 0.8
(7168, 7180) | 0.2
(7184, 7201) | 1.0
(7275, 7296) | 0.6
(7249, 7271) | -0.1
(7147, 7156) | 0.0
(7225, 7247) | -0.3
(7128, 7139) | -0.6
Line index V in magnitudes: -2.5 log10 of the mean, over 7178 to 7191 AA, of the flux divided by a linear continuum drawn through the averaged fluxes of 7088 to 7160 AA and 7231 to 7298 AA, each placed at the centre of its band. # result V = 0.06 mag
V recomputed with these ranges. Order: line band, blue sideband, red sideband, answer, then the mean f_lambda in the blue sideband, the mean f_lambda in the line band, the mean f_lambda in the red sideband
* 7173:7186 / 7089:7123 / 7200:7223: 0.00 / 18.2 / 18.5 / 18.6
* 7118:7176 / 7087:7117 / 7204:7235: -0.05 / 17.9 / 19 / 18.6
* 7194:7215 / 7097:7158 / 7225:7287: 0.02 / 18.6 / 18.7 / 19.3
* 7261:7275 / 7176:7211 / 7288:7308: -0.04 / 18.1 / 19.2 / 18.8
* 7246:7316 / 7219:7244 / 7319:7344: -0.02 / 18.7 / 19.3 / 19.2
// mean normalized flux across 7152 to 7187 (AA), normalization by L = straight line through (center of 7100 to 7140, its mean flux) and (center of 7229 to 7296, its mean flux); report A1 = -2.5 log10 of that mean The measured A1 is 0.020 mag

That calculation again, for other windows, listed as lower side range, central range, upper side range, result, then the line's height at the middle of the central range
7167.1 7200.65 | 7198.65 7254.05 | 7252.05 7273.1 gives -0.01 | 18.8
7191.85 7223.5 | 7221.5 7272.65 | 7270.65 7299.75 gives -0.04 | 18.6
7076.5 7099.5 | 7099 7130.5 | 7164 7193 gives 0.01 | 18.5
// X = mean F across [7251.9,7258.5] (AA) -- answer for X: 19.8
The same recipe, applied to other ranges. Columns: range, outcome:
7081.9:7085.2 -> 18.1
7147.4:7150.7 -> 18.6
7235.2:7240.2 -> 18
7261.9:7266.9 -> 18.2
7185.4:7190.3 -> 17.4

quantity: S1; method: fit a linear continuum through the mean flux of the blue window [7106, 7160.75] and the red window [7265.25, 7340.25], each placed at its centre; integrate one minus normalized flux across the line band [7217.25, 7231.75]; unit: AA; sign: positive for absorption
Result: 0.3 AA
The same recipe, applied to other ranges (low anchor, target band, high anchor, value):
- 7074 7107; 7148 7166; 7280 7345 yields -0.40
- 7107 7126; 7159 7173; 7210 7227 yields -0.11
